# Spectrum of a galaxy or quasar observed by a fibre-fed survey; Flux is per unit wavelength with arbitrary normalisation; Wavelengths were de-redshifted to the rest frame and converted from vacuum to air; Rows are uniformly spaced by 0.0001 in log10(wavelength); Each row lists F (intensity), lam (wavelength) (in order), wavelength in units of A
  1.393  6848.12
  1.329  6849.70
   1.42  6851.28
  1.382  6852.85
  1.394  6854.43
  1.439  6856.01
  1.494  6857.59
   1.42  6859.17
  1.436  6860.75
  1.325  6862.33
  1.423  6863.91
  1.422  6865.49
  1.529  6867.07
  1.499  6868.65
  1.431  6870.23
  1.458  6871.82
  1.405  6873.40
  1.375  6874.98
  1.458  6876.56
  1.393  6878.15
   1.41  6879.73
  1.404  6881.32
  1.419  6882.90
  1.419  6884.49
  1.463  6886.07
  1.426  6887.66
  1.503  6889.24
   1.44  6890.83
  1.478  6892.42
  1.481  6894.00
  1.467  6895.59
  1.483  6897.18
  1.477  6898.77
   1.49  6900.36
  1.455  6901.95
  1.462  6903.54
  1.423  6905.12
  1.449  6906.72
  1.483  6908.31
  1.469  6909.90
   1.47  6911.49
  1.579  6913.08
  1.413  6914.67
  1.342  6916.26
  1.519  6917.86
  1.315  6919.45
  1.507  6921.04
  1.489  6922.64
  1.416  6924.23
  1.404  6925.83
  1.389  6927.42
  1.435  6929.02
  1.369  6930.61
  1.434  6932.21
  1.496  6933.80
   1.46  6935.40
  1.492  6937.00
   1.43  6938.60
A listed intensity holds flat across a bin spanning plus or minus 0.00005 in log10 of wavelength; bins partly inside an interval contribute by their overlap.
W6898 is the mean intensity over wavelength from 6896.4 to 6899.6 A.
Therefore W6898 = 1.48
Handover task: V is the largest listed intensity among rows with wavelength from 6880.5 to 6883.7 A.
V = 1.419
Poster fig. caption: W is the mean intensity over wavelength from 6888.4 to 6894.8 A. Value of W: 1.48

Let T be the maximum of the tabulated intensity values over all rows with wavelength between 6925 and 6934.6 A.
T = 1.496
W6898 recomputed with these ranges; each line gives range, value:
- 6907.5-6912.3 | 1.48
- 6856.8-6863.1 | 1.42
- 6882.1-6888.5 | 1.43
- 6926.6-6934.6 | 1.43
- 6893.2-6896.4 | 1.48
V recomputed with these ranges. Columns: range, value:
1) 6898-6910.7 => 1.49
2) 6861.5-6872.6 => 1.529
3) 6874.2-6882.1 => 1.458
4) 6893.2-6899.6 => 1.483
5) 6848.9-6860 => 1.494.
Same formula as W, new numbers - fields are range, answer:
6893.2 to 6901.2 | 1.48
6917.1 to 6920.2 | 1.42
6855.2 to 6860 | 1.45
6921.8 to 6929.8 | 1.43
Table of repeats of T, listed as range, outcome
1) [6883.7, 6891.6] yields 1.503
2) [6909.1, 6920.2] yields 1.579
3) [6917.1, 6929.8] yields 1.519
